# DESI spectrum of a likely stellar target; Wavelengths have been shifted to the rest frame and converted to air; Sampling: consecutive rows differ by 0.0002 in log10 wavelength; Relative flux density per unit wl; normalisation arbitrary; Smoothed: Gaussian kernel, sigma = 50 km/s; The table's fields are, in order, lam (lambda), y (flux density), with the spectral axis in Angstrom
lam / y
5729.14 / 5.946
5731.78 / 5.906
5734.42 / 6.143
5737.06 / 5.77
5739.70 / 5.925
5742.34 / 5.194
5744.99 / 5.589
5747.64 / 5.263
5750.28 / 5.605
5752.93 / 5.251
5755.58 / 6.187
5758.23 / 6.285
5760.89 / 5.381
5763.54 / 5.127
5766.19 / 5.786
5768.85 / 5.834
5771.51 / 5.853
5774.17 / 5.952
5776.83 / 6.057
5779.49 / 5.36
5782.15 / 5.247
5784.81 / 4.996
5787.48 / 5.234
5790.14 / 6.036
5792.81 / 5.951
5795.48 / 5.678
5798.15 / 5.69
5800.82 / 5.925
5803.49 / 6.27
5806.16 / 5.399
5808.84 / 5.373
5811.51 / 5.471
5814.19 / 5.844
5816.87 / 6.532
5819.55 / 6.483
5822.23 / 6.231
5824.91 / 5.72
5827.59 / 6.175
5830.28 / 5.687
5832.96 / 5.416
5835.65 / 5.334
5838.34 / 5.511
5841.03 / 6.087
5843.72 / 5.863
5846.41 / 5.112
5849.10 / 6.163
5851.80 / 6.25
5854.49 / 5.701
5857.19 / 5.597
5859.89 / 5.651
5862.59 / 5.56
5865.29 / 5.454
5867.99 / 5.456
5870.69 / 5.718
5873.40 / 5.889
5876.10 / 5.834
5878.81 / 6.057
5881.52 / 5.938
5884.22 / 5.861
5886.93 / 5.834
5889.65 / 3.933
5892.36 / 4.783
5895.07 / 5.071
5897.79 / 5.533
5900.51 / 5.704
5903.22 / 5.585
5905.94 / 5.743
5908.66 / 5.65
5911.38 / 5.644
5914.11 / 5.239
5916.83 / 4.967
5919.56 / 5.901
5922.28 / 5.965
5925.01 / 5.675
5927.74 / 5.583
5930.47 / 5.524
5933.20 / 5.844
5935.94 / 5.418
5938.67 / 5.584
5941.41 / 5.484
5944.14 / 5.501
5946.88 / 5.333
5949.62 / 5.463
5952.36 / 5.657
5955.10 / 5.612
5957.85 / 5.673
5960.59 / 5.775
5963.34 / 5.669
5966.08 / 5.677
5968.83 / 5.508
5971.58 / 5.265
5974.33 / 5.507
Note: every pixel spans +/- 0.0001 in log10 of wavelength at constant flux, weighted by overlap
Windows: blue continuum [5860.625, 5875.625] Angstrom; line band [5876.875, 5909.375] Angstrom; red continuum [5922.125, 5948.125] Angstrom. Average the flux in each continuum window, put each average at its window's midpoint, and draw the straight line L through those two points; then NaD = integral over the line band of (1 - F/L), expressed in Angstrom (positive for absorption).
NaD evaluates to 0.8 Angstrom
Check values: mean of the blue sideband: 5.63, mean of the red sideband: 5.57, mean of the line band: 5.48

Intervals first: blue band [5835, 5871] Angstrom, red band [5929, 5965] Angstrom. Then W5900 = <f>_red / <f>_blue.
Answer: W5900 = 0.98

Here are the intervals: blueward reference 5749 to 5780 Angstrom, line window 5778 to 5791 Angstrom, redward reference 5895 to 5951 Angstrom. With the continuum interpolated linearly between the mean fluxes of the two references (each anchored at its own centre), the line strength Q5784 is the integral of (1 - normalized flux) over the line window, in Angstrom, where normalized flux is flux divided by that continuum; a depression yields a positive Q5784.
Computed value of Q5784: 0.8 Angstrom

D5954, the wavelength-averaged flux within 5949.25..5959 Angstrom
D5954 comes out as 5.61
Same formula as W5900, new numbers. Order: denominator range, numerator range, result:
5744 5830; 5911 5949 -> 0.96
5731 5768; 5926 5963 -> 0.98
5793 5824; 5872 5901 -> 0.93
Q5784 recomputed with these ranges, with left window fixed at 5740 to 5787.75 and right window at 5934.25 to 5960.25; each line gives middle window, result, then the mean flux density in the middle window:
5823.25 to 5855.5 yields -1.1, 5.76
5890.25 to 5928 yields 0.5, 5.47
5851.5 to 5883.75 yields -1.1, 5.75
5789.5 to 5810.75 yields -0.8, 5.77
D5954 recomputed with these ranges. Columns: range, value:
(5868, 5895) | 5.51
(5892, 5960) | 5.54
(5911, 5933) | 5.57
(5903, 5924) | 5.59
